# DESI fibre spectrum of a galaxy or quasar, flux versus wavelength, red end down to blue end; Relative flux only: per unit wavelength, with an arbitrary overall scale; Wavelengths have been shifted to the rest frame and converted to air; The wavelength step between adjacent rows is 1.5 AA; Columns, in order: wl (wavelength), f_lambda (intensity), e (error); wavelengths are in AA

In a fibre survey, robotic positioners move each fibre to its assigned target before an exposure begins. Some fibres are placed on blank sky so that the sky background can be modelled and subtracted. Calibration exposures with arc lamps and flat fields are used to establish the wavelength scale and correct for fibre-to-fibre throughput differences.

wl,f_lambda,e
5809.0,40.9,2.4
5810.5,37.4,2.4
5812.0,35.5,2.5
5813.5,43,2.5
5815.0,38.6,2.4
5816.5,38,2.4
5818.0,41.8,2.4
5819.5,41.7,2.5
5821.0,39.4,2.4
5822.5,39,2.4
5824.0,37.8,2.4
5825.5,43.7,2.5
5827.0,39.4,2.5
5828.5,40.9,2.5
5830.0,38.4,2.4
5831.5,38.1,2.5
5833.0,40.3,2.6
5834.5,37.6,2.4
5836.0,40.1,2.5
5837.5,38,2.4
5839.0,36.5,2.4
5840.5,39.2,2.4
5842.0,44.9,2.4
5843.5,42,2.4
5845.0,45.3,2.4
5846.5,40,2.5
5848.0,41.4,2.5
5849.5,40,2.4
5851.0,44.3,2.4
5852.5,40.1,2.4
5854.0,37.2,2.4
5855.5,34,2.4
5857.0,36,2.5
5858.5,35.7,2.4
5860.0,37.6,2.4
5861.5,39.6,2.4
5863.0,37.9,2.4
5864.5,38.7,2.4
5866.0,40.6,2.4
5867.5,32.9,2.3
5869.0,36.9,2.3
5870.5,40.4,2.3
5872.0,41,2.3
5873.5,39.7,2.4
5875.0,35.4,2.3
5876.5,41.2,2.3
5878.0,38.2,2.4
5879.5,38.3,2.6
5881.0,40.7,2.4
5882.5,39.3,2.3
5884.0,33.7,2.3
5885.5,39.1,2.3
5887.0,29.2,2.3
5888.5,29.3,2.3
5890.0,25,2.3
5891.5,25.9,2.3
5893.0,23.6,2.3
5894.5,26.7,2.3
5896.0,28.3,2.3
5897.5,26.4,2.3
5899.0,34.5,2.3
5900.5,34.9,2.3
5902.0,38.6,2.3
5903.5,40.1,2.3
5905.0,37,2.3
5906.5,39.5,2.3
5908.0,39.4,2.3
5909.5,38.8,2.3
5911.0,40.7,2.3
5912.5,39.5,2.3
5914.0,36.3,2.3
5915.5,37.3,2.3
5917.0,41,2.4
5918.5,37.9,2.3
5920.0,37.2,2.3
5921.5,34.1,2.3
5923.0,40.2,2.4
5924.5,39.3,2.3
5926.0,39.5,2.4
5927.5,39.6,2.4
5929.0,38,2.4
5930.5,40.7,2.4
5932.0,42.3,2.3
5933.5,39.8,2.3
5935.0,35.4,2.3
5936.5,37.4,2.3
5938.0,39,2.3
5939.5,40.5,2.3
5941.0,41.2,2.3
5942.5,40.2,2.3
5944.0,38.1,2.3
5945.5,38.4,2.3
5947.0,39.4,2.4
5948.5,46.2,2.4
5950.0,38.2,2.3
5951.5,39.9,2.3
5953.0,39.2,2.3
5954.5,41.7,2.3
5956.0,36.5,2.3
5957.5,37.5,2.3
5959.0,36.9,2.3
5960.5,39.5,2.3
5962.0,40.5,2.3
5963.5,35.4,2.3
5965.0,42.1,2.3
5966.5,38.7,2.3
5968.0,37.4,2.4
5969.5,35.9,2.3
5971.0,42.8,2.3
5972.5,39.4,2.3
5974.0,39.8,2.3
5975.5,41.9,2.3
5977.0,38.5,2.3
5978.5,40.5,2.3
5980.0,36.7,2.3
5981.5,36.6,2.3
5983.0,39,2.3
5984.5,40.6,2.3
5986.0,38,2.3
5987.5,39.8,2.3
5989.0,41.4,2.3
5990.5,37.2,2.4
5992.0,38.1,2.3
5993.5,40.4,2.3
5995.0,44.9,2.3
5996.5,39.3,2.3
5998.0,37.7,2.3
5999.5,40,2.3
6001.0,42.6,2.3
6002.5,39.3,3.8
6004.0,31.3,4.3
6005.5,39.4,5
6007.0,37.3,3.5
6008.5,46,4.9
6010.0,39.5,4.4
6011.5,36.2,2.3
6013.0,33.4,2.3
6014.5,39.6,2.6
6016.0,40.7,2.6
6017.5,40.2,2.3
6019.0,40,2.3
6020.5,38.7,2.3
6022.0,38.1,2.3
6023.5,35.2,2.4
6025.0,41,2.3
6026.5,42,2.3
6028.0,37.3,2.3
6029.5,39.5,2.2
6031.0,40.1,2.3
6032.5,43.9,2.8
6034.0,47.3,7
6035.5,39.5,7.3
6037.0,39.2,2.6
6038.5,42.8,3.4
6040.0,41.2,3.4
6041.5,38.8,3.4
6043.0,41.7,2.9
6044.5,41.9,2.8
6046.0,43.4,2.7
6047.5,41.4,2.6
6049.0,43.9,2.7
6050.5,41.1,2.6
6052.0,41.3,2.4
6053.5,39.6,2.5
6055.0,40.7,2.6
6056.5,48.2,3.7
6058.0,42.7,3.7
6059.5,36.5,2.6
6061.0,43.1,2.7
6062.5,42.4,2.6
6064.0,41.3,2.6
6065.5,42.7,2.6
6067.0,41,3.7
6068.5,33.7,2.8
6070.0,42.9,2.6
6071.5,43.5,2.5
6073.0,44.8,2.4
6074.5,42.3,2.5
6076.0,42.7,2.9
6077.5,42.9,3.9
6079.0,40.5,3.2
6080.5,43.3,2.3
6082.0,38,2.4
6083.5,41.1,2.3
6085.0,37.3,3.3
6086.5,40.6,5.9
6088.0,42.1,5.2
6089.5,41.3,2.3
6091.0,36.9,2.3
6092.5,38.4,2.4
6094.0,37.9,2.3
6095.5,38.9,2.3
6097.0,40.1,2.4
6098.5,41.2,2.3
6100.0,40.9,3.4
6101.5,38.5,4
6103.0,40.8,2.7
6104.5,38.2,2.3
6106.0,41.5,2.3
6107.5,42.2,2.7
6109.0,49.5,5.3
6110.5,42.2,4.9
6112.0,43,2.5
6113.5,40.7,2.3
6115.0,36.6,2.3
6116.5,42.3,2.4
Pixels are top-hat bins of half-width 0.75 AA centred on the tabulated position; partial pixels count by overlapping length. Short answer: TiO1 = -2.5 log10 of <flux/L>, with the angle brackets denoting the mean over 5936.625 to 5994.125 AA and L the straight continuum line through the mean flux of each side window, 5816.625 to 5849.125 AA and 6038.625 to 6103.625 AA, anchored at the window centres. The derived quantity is 0.04 mag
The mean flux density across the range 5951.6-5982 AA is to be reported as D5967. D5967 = 38.9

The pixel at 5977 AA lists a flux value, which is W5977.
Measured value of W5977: 38.5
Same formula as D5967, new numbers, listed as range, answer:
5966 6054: 39.8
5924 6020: 39.3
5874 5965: 37.2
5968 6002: 39.5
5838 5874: 39.2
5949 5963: 38.9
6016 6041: 40.4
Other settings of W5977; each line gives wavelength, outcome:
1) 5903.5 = 40.1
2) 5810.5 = 37.4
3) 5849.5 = 40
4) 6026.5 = 42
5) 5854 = 37.2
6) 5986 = 38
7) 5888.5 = 29.3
